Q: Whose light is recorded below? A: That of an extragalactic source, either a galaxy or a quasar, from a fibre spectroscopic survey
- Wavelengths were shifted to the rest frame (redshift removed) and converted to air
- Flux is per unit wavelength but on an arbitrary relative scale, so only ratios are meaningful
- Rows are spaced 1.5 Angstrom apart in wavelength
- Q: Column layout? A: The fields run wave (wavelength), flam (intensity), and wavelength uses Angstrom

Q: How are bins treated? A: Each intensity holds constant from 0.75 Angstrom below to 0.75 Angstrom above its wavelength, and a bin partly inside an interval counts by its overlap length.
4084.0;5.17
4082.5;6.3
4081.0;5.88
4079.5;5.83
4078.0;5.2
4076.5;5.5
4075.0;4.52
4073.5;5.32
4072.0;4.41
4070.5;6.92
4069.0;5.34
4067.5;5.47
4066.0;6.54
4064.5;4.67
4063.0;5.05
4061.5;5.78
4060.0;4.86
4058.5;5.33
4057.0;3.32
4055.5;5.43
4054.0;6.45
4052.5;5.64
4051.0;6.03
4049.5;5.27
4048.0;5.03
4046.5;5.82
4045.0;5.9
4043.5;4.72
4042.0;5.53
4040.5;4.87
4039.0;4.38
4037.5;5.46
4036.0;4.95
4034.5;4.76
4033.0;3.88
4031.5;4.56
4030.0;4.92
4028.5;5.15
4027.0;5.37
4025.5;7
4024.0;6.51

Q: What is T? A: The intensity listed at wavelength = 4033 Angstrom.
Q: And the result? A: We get 3.88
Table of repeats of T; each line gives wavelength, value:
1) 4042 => 5.53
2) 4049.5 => 5.27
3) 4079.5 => 5.83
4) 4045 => 5.9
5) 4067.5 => 5.47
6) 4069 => 5.34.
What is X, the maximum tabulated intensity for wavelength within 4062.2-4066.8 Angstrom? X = 6.54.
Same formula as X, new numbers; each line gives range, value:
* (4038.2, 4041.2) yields 4.87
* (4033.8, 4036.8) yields 4.95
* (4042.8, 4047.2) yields 5.9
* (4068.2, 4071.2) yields 6.92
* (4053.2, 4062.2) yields 6.45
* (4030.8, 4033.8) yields 4.56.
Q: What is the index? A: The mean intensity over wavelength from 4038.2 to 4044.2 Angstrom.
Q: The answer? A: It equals 4.88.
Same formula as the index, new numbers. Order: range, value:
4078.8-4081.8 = 5.86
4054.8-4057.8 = 4.37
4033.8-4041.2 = 4.88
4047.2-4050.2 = 5.16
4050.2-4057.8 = 5.37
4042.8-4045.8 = 5.33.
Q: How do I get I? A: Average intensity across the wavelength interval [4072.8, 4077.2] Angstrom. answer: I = 5.11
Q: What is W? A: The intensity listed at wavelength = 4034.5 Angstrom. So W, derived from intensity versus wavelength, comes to 4.76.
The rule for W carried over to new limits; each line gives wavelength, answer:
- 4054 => 6.45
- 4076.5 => 5.5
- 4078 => 5.2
